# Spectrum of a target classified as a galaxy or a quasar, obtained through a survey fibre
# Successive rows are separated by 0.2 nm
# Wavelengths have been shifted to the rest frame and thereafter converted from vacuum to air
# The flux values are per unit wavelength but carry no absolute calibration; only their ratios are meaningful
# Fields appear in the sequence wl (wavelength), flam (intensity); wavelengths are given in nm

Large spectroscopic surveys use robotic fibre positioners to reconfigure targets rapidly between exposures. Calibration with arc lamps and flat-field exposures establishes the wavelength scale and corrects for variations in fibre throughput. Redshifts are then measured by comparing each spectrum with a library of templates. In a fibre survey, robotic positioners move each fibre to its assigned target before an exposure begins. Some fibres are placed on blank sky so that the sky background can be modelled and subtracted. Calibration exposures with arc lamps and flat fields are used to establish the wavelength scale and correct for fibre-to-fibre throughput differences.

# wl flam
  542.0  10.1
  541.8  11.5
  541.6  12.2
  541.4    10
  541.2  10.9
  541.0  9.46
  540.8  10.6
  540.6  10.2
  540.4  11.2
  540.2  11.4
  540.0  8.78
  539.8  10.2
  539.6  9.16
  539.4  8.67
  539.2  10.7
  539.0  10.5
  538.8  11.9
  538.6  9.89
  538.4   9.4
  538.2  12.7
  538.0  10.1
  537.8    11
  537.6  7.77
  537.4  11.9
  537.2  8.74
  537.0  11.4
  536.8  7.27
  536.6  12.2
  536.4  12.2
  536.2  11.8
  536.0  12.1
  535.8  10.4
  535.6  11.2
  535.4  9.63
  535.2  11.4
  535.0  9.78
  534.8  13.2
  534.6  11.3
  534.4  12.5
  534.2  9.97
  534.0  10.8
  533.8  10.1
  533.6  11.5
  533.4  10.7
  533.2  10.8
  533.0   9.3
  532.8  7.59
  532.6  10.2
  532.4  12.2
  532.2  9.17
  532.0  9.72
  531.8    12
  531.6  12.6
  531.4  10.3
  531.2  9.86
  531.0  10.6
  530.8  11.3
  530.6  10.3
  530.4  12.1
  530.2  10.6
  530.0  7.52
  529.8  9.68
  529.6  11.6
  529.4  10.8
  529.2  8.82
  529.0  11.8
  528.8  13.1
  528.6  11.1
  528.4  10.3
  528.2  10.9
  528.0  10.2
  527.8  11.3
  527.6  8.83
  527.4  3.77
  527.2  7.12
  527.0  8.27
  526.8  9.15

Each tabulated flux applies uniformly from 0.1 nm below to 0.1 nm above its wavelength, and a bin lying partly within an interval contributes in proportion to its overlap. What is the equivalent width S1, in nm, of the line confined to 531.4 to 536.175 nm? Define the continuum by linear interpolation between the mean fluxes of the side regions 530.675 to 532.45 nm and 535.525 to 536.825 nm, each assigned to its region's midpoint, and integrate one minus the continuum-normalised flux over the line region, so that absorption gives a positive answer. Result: 0.10 nm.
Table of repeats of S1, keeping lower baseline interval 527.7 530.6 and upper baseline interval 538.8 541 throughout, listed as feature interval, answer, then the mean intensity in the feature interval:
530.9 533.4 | 0.04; 10.4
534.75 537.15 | -0.13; 11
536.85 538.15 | 0.02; 10.1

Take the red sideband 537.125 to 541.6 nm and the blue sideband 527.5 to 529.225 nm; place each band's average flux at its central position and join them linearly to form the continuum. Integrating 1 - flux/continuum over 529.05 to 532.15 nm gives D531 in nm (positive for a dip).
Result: 0.05 nm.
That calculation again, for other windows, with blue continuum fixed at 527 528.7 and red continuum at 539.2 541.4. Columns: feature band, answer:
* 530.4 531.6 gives -0.18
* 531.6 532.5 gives -0.14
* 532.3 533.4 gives -0.07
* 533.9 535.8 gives -0.27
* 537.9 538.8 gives -0.07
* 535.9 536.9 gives -0.14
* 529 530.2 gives -0.09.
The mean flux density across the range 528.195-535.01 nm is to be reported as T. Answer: 10.7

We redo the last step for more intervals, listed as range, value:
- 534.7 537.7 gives 10.7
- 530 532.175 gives 10.7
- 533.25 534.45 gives 10.9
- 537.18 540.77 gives 10.3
